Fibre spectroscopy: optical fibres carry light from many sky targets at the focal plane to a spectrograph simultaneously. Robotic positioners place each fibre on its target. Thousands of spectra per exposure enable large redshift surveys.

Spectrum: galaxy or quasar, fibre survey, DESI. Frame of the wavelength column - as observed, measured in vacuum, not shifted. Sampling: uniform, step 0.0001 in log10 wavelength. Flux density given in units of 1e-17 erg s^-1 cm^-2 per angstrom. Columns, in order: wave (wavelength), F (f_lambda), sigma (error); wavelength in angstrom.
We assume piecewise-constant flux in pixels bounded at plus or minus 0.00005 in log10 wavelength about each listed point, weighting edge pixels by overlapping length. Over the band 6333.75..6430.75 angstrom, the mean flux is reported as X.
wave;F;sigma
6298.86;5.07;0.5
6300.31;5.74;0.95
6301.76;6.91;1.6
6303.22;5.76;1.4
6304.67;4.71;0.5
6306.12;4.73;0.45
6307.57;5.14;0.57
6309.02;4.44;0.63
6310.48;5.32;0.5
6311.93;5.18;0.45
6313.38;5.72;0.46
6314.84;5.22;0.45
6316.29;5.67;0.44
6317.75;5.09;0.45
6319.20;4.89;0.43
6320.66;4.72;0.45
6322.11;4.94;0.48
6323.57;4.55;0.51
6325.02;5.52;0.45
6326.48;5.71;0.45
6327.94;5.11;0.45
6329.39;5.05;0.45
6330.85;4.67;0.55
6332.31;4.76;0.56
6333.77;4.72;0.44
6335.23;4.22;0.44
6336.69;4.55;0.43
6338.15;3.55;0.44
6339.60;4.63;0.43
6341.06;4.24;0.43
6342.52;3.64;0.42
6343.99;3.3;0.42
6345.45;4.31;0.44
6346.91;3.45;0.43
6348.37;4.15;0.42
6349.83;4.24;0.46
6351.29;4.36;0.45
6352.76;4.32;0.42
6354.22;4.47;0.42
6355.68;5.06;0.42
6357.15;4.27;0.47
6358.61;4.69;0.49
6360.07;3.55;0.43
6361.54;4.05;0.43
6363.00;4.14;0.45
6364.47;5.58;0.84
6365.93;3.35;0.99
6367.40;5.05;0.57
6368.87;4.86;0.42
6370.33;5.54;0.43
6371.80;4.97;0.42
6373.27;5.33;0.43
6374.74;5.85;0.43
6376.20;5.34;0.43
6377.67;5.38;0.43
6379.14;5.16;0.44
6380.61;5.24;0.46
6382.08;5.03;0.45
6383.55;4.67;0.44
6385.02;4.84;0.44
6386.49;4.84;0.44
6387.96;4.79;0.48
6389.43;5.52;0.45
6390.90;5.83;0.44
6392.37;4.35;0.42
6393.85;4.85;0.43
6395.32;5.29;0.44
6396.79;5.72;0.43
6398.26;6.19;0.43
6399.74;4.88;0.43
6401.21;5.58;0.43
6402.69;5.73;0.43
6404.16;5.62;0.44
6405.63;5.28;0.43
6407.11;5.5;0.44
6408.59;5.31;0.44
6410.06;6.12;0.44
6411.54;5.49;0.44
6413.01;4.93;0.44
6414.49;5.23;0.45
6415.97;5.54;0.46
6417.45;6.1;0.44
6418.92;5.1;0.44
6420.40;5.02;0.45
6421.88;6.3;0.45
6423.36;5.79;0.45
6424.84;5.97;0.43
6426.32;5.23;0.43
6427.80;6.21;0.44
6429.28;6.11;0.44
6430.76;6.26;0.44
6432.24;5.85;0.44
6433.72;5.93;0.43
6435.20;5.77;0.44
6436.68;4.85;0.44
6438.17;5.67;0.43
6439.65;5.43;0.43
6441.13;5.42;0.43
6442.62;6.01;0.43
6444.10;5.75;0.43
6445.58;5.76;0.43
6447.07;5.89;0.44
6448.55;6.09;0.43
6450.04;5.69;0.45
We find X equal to 4.99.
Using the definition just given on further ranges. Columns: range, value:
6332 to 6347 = 4.13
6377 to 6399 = 5.18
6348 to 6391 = 4.81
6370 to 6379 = 5.38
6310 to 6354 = 4.65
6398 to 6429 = 5.57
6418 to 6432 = 5.79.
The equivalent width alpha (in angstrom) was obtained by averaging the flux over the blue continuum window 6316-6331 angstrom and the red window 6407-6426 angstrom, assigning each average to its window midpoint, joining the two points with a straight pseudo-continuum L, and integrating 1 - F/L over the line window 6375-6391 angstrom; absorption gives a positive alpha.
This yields 0.7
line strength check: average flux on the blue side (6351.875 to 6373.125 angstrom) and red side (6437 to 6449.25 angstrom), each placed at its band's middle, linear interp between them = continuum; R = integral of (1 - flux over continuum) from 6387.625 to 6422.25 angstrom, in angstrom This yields -1.6 angstrom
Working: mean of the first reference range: 4.58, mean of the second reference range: 5.72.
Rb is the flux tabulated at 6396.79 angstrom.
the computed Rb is 5.72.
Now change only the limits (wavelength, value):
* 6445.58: 5.76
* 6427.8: 6.21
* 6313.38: 5.72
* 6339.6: 4.63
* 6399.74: 4.88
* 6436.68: 4.85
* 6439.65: 5.43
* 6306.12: 4.73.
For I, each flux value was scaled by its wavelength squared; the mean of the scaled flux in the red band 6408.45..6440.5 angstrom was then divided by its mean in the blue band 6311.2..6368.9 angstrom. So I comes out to 1.27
